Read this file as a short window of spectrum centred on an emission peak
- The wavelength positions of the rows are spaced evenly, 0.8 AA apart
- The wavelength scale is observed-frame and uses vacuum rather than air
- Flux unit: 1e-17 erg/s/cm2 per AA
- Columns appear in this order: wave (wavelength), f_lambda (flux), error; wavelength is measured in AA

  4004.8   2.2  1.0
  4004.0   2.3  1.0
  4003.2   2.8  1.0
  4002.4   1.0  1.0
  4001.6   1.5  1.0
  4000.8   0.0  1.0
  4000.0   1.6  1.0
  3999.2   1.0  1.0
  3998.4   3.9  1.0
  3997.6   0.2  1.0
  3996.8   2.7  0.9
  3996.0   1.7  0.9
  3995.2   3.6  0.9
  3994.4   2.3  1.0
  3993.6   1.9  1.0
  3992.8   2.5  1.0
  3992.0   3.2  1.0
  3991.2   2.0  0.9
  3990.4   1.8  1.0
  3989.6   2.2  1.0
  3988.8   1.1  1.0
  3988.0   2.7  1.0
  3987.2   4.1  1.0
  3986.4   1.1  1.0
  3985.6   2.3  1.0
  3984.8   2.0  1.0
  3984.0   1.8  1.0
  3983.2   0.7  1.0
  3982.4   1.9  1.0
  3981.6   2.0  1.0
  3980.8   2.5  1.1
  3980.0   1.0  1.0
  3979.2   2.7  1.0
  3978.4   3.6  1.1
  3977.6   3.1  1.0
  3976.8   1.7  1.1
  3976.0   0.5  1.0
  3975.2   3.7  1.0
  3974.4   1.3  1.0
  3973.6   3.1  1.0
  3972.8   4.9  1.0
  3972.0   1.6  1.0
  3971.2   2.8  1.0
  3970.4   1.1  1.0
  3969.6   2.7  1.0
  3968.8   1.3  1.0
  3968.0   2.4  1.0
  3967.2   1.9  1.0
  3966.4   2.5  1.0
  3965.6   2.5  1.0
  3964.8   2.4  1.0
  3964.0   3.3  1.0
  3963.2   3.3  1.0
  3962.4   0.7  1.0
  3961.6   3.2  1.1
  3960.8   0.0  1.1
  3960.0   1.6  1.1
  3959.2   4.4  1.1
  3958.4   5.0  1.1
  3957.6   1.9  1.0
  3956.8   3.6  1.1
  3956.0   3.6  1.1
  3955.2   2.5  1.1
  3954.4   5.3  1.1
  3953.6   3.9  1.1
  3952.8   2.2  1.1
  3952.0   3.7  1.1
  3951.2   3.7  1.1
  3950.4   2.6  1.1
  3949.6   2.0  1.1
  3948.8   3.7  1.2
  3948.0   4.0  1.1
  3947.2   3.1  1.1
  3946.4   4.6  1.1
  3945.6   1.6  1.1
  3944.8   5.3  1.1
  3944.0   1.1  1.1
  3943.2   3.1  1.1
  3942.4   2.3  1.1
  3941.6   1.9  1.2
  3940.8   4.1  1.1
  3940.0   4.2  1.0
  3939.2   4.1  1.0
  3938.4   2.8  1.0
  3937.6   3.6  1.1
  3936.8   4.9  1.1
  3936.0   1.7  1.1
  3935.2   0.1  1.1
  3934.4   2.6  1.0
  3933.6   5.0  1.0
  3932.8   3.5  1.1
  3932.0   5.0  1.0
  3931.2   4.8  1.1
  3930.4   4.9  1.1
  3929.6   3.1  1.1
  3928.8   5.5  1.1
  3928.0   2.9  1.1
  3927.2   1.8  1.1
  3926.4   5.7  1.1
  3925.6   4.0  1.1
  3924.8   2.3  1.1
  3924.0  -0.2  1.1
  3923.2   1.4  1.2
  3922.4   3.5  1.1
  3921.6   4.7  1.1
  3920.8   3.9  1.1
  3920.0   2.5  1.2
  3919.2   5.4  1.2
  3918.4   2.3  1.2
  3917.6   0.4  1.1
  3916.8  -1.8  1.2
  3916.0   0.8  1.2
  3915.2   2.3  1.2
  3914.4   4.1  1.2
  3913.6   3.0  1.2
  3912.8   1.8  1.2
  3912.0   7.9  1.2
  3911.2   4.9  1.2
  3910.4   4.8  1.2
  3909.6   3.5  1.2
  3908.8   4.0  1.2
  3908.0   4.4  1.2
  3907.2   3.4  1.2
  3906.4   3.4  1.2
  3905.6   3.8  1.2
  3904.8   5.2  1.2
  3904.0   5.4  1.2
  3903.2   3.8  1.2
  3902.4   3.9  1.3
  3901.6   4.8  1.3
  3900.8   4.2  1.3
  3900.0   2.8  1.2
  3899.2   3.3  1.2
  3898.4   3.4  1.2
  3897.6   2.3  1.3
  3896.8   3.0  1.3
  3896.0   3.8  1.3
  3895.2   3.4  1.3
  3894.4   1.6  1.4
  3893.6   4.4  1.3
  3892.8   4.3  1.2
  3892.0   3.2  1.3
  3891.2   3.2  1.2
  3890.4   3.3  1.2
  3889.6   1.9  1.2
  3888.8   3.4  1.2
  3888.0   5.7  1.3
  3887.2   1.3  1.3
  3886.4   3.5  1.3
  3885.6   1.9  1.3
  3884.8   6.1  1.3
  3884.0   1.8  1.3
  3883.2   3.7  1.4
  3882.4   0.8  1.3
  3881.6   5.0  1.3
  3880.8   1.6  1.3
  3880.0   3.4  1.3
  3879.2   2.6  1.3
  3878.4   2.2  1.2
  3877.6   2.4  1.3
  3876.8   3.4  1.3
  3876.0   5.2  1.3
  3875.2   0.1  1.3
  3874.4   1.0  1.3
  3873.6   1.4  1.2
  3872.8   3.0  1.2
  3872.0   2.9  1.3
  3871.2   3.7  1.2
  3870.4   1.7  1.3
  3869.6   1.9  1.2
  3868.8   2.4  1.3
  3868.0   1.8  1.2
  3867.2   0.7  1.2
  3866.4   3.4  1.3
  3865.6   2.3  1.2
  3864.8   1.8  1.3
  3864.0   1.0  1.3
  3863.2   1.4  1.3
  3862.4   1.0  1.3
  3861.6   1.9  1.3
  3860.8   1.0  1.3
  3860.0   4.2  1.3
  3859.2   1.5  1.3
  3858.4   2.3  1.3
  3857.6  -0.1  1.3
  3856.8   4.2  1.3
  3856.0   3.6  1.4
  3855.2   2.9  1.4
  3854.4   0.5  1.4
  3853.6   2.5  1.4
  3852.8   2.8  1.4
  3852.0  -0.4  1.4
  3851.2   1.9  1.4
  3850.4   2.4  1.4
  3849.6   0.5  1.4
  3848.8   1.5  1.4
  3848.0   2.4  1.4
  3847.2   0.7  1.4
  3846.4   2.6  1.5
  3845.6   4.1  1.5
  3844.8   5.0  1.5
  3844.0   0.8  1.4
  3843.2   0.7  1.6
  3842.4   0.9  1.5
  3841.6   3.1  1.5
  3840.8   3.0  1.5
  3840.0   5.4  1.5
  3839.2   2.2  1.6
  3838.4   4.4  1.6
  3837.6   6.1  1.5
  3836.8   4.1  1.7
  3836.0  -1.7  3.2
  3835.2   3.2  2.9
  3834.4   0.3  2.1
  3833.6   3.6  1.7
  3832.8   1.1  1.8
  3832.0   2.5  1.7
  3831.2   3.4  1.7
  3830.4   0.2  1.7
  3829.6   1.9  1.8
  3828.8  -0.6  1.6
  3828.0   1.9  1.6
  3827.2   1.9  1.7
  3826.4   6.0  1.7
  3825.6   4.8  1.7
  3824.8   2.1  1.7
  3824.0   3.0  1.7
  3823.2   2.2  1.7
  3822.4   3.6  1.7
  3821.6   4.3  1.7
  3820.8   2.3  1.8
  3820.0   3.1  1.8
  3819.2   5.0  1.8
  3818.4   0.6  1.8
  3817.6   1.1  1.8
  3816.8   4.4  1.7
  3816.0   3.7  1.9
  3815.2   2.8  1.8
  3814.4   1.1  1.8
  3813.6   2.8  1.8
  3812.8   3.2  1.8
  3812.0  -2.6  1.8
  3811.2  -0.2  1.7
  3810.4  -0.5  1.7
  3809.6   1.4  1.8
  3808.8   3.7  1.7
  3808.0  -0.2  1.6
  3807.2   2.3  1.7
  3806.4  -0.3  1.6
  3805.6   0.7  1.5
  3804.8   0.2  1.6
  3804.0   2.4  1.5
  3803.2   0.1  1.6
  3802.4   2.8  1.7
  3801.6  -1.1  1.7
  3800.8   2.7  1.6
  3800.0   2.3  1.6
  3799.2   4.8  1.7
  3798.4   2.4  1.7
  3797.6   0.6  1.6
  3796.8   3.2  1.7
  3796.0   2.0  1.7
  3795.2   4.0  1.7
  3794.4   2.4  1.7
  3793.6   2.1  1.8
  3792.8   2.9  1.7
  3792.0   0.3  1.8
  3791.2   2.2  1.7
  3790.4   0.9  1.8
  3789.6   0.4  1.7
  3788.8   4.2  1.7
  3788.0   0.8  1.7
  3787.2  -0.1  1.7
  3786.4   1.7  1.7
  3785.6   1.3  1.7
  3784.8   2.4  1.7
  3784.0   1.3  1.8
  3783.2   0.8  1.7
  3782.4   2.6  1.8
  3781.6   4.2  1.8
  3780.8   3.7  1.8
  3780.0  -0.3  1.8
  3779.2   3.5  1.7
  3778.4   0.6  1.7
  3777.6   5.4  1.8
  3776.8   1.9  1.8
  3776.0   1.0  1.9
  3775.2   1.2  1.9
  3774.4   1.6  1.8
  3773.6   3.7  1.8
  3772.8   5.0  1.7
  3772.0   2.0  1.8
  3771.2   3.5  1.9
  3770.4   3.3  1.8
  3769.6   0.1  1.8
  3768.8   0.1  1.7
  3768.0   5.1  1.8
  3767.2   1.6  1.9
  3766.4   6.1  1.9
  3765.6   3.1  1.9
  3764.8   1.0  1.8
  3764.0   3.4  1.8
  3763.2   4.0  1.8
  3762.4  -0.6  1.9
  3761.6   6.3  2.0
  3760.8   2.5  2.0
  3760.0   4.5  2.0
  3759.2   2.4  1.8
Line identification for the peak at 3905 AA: C IV 1549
